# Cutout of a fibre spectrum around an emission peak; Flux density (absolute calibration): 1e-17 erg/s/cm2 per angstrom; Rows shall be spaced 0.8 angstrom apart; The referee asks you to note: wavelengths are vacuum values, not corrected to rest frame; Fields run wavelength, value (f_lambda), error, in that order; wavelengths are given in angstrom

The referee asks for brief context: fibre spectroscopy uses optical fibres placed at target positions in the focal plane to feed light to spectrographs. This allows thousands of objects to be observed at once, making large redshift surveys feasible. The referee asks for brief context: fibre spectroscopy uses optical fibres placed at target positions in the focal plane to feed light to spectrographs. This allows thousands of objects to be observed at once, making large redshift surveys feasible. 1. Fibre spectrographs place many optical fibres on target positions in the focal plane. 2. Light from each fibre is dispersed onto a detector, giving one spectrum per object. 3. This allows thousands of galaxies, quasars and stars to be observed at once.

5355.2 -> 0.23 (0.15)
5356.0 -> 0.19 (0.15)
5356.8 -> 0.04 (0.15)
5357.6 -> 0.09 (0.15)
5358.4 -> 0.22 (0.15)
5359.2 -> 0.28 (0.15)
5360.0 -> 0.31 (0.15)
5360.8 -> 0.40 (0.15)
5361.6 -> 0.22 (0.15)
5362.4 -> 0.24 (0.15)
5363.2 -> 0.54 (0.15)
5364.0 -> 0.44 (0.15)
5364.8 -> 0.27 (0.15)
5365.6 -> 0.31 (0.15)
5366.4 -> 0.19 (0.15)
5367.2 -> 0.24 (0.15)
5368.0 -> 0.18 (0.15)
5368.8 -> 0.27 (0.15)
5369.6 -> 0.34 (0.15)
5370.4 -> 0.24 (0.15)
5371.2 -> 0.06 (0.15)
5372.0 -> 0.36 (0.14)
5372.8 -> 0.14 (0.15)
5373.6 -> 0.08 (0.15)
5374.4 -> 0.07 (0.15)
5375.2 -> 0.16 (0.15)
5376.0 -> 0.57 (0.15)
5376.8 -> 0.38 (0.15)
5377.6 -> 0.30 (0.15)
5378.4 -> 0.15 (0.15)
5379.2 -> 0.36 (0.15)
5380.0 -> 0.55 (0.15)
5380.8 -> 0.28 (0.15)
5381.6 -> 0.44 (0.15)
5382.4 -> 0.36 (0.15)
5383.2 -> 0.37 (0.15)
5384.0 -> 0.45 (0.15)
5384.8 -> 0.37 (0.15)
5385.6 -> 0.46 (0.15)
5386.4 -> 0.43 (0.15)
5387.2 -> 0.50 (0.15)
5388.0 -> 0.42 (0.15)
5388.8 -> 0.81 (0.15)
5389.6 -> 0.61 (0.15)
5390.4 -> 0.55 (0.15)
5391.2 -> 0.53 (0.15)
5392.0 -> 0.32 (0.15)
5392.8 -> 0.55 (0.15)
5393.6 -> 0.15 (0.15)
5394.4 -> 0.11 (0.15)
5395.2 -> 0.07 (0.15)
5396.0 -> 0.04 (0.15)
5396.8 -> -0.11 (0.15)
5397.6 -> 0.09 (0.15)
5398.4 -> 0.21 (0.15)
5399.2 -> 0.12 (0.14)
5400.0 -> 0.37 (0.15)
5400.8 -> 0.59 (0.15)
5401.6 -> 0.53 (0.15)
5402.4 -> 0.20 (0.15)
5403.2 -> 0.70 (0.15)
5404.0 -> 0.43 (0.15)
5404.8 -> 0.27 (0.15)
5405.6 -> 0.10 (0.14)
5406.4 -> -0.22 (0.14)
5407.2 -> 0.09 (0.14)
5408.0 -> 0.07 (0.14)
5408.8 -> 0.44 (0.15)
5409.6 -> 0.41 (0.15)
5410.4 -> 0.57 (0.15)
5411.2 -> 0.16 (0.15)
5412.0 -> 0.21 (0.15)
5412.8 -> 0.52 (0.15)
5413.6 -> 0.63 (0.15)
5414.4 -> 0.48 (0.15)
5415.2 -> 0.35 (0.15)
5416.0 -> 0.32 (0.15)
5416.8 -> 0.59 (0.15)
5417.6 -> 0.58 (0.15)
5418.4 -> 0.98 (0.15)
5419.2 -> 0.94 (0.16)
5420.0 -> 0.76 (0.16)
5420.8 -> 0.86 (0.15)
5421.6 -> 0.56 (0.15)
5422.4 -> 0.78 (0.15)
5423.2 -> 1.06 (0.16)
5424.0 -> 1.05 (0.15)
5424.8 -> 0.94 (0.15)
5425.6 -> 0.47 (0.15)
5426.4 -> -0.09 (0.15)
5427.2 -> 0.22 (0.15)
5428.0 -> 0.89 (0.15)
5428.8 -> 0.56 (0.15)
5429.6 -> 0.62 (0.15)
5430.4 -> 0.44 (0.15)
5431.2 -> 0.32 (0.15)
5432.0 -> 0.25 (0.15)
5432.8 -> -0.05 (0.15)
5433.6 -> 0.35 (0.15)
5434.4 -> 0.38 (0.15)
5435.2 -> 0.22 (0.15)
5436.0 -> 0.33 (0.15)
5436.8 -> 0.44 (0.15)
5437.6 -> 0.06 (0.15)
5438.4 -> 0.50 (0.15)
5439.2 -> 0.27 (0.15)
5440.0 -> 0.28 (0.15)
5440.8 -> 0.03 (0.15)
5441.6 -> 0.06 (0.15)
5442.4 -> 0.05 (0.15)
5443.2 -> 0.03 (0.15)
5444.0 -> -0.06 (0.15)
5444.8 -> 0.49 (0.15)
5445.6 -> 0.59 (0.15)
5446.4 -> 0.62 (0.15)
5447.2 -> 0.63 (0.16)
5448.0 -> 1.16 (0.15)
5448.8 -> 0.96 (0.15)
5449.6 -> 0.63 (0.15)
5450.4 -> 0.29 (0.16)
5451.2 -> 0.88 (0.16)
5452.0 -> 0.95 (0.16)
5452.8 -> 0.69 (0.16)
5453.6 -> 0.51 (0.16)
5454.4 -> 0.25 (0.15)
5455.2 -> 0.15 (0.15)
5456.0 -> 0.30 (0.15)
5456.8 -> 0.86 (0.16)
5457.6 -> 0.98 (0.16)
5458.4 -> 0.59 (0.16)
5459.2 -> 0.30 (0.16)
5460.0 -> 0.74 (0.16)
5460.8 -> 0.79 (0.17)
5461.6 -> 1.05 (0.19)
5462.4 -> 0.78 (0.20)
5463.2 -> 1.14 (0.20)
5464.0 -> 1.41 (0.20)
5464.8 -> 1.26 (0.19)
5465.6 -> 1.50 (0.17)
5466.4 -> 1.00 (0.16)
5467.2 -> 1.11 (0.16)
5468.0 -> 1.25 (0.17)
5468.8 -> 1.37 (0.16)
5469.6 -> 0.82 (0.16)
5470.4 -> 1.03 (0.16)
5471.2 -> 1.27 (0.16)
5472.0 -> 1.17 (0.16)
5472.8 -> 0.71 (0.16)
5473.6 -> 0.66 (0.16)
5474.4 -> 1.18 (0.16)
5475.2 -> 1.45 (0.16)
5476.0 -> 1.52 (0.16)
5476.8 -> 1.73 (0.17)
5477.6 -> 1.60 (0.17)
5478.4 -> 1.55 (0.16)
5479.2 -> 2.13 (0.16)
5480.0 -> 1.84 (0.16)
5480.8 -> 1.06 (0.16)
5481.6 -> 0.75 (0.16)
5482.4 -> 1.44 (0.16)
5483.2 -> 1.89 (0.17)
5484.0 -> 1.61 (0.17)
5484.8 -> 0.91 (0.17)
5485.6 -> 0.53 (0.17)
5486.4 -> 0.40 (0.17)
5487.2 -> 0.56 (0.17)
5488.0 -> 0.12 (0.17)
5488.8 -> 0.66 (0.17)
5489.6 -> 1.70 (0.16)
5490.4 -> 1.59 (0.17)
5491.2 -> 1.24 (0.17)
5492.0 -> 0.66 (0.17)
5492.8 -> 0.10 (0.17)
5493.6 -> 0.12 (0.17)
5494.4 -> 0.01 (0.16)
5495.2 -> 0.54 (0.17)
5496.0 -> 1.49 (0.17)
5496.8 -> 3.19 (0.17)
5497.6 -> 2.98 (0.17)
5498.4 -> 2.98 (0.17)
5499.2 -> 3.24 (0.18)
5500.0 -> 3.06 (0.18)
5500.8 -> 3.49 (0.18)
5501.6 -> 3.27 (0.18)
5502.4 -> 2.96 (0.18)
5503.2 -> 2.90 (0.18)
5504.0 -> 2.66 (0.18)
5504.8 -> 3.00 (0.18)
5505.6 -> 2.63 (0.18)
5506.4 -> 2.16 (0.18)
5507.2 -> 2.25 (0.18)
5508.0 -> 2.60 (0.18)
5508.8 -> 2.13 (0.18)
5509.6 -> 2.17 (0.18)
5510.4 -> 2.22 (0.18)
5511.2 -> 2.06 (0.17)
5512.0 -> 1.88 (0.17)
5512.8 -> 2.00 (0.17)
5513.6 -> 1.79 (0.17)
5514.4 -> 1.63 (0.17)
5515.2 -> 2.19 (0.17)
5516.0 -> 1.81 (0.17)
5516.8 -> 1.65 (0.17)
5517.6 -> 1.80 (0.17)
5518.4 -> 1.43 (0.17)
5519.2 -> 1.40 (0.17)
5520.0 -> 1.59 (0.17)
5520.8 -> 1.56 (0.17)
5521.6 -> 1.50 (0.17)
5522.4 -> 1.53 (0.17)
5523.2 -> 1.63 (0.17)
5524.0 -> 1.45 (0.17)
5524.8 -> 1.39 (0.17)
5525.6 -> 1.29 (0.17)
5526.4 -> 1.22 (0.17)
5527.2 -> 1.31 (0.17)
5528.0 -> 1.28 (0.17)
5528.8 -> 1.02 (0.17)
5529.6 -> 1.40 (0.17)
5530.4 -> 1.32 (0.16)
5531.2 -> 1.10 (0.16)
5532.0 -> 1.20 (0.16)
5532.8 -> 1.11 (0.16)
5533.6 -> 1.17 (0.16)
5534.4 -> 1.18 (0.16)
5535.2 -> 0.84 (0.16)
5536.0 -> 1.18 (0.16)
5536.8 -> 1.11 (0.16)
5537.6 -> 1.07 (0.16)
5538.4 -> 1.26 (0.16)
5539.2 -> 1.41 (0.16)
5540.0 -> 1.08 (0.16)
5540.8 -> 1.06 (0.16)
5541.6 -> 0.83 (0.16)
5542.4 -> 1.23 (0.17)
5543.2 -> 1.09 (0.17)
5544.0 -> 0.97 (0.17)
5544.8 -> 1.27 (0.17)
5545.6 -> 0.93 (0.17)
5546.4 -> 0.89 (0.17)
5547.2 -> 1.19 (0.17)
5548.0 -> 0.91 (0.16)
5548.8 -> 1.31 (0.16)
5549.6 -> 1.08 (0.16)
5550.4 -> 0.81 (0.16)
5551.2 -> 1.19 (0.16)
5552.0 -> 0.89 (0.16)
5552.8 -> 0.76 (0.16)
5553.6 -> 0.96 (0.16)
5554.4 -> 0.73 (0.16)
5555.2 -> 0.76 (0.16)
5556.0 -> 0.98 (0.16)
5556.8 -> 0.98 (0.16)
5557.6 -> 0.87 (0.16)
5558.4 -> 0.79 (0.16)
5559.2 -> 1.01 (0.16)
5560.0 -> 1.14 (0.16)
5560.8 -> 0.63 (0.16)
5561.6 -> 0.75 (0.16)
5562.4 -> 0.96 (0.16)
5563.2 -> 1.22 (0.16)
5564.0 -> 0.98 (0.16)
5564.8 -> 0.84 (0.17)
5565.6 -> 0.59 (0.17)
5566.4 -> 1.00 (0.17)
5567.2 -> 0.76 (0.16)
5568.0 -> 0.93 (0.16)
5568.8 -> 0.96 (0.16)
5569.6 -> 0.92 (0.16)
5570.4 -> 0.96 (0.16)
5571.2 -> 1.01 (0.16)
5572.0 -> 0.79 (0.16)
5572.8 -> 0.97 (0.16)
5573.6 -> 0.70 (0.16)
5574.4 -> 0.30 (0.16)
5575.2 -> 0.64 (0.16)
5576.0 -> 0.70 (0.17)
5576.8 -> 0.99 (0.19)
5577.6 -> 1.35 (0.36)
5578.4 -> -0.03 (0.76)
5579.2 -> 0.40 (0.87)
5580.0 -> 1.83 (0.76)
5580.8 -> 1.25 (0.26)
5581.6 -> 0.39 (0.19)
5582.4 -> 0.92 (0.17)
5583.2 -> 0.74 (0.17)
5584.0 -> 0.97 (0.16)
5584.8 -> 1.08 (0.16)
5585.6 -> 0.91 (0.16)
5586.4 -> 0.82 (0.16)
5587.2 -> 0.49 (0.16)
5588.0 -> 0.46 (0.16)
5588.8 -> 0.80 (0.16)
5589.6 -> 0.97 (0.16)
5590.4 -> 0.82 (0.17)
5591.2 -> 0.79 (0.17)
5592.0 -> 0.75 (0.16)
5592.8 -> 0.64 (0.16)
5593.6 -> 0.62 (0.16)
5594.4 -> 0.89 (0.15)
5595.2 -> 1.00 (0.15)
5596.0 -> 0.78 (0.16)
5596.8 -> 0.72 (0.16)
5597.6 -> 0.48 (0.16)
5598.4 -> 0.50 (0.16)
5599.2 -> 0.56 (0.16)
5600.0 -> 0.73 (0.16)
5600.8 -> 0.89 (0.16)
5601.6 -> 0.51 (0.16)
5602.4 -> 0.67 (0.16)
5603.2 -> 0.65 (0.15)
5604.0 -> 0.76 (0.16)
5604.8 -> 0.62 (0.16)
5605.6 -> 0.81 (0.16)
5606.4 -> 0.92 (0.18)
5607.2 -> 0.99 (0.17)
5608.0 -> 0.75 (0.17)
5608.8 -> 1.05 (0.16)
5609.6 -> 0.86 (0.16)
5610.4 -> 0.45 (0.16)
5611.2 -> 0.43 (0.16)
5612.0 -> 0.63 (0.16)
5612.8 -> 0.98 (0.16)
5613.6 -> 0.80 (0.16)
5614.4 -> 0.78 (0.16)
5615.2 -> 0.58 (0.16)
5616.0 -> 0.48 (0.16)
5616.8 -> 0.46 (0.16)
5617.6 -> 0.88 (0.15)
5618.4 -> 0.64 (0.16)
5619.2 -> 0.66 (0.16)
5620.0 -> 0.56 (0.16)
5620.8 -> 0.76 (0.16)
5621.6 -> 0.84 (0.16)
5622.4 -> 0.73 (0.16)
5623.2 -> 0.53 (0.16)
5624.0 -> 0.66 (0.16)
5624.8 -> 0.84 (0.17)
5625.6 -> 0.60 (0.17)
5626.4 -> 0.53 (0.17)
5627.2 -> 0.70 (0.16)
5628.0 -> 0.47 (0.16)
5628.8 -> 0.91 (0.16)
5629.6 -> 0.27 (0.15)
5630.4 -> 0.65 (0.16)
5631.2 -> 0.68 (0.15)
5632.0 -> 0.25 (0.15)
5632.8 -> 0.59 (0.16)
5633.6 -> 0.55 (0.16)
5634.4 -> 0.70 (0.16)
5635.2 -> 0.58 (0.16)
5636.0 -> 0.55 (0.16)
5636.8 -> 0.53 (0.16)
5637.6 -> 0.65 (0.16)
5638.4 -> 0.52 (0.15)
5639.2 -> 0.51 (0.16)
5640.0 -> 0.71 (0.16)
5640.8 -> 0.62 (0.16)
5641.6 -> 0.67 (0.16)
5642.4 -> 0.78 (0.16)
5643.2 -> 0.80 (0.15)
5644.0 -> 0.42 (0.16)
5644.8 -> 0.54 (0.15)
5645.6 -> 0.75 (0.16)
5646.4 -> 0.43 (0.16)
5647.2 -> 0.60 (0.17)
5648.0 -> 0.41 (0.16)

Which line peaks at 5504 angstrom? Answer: Lyman alpha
